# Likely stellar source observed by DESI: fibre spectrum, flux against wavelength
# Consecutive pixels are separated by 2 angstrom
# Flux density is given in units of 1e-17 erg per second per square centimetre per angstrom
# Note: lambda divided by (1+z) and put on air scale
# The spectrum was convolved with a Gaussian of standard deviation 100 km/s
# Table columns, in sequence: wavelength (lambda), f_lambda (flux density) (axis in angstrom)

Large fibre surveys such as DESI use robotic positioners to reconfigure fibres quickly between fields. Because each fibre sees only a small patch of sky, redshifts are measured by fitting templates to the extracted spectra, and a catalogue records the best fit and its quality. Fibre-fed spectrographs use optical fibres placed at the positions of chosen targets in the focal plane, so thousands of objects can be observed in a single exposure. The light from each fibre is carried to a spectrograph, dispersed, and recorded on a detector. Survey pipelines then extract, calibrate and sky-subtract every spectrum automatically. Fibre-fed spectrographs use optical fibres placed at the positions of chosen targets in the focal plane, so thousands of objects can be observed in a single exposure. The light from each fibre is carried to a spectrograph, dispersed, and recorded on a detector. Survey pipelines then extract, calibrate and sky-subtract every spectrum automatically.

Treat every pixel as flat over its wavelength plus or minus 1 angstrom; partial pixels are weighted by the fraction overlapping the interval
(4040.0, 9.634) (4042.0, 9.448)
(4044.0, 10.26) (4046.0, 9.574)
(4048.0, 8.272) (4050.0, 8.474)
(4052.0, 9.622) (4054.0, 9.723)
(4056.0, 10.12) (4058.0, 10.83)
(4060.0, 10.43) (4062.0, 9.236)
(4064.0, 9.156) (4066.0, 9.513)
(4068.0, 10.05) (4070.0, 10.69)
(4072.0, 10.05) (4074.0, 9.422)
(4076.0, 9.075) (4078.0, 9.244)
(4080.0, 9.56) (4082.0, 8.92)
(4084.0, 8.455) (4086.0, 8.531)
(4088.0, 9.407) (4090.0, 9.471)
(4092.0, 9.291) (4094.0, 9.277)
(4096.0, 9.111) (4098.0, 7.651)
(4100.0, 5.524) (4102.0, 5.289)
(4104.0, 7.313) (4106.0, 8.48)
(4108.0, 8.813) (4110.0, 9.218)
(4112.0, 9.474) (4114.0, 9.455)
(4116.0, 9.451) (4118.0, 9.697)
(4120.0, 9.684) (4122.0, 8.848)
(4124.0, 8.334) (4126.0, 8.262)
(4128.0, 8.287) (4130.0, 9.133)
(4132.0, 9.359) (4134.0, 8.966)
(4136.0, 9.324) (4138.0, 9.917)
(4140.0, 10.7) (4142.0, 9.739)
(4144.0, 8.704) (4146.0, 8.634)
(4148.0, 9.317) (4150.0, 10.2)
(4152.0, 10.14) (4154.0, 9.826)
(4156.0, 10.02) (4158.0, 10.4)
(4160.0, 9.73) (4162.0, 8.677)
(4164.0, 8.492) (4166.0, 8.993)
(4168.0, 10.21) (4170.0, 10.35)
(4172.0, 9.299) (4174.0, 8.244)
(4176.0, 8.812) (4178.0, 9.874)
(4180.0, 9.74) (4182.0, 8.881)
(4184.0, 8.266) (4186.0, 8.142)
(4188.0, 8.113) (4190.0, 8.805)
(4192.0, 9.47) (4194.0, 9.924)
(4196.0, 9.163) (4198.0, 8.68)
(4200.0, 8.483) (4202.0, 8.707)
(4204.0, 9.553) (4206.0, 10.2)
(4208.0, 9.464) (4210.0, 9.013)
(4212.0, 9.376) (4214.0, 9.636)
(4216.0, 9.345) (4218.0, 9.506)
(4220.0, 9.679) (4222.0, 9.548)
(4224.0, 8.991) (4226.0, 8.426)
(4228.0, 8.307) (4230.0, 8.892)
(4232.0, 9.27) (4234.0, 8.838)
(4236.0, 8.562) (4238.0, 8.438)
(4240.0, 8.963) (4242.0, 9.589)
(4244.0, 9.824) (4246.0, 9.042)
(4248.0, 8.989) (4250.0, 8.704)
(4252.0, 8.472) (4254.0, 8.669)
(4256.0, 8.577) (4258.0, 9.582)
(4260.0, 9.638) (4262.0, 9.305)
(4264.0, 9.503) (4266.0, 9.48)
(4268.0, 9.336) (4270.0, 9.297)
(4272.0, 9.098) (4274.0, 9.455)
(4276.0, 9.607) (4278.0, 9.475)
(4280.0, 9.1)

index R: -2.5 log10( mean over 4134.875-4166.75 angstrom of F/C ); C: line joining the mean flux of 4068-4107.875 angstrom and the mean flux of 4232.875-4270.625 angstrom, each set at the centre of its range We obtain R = -0.08 mag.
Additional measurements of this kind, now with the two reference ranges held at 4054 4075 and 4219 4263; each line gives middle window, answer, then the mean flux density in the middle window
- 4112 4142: 0.039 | 9.27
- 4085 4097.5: 0.078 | 9.12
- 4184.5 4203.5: 0.051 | 8.84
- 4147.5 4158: -0.056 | 9.98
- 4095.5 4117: 0.192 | 8.14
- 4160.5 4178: 0.023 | 9.19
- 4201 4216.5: -0.027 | 9.41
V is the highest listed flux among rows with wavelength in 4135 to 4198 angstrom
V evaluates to 10.7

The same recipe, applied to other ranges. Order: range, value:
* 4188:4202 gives 9.924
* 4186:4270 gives 10.2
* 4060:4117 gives 10.69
